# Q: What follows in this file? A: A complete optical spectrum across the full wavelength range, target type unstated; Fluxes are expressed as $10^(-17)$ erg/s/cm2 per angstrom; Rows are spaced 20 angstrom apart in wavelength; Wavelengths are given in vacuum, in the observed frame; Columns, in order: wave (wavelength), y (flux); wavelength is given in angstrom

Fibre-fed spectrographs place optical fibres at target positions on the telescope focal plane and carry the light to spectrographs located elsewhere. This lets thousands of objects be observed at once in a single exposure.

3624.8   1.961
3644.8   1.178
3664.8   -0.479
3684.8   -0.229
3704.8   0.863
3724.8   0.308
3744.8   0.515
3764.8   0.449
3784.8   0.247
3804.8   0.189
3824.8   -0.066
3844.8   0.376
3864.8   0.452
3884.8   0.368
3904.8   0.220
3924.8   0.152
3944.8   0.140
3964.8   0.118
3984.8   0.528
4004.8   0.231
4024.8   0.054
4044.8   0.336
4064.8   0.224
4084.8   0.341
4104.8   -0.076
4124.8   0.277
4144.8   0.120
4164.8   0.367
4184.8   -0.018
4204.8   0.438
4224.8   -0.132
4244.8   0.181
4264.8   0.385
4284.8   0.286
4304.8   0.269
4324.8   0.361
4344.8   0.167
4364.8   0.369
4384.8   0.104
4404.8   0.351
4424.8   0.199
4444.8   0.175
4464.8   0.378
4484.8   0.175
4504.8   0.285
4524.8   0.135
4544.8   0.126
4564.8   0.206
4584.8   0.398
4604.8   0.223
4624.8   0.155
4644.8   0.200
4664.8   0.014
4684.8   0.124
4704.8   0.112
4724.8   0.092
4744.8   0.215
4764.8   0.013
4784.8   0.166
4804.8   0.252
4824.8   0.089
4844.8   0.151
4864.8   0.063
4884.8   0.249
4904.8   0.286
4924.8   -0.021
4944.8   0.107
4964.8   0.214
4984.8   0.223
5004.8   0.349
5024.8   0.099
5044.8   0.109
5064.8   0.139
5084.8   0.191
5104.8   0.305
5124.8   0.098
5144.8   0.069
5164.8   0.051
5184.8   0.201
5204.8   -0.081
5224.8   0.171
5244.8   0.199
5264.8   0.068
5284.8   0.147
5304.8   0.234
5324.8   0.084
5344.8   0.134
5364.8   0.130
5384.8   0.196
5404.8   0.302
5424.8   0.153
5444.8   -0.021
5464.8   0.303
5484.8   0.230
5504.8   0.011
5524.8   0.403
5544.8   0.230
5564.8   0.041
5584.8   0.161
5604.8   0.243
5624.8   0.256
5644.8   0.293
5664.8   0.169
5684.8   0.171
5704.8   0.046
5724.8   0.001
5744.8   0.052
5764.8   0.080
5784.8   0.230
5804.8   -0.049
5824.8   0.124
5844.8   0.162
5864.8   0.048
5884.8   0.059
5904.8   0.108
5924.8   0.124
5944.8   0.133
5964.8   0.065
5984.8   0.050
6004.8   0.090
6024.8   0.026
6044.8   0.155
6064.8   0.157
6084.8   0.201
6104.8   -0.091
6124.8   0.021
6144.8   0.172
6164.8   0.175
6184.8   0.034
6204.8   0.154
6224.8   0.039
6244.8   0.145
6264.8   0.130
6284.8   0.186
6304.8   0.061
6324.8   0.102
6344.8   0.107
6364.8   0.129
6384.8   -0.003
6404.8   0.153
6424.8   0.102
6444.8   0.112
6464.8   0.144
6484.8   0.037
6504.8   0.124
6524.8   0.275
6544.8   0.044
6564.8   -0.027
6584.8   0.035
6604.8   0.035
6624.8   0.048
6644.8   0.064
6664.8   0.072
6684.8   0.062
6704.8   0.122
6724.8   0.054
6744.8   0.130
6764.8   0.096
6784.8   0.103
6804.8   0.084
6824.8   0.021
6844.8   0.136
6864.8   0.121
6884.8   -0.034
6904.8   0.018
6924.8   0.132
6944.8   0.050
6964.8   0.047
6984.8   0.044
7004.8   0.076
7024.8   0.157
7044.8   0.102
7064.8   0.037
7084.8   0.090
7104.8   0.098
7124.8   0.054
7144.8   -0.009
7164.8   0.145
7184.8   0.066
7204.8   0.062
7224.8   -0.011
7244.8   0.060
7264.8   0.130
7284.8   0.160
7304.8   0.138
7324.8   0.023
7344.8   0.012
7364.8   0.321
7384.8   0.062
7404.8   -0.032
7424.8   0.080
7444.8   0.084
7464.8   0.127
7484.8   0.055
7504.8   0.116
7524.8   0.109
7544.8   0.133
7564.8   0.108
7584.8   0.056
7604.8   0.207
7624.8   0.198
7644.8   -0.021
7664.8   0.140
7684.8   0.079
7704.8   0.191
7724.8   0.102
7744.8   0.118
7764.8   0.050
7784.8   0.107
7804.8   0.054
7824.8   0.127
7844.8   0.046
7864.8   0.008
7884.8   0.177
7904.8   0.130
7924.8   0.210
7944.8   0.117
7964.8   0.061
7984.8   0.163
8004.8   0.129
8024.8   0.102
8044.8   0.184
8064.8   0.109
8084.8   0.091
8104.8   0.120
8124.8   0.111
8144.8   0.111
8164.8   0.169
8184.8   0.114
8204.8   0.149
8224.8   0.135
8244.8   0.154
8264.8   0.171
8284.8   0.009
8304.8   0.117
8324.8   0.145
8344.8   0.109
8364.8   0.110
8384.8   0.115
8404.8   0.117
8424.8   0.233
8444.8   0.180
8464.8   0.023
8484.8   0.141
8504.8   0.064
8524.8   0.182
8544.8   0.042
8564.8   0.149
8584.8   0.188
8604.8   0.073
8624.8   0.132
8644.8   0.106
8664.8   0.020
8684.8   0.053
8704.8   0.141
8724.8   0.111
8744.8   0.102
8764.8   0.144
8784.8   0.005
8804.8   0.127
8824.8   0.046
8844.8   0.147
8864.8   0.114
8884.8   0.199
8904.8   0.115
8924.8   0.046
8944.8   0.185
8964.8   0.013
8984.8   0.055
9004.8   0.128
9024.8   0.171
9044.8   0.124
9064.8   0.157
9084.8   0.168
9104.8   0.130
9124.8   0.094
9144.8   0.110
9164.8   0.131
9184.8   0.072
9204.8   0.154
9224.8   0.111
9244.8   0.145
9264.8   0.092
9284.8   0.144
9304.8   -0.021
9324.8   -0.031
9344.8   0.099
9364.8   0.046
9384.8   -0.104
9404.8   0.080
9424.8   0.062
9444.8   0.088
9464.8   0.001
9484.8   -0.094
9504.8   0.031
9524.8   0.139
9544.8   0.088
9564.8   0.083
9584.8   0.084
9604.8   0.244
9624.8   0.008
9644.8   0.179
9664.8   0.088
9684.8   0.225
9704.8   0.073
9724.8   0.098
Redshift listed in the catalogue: 0.98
